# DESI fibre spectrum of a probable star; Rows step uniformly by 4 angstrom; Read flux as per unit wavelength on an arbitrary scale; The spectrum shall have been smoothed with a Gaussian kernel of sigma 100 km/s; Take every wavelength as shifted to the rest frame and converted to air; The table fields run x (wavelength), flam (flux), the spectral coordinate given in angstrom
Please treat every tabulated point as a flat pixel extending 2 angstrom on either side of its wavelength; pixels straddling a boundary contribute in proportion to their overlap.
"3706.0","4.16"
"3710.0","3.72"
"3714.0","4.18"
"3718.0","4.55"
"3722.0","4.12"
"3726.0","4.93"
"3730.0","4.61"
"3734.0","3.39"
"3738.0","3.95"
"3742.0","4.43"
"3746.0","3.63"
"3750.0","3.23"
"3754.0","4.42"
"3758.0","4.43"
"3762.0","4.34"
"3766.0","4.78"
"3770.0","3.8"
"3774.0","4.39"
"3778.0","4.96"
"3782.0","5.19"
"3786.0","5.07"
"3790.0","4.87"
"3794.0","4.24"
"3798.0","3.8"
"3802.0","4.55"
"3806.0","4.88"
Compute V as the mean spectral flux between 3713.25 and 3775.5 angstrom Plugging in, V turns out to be 4.2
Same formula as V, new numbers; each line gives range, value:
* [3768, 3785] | 4.61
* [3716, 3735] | 4.37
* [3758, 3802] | 4.54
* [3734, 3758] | 3.93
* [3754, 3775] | 4.35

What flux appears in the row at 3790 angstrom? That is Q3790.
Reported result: 4.87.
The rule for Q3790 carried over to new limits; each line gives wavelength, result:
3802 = 4.55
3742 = 4.43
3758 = 4.43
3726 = 4.93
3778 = 4.96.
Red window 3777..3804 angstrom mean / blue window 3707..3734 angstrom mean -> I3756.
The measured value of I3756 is 1.09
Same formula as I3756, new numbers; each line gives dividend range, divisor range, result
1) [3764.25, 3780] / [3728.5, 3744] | 1.10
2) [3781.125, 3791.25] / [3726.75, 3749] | 1.25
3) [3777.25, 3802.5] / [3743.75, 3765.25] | 1.15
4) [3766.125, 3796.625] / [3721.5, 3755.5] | 1.14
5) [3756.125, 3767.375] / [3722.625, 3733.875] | 1.01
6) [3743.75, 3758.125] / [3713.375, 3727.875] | 0.87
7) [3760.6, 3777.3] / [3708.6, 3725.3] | 1.04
